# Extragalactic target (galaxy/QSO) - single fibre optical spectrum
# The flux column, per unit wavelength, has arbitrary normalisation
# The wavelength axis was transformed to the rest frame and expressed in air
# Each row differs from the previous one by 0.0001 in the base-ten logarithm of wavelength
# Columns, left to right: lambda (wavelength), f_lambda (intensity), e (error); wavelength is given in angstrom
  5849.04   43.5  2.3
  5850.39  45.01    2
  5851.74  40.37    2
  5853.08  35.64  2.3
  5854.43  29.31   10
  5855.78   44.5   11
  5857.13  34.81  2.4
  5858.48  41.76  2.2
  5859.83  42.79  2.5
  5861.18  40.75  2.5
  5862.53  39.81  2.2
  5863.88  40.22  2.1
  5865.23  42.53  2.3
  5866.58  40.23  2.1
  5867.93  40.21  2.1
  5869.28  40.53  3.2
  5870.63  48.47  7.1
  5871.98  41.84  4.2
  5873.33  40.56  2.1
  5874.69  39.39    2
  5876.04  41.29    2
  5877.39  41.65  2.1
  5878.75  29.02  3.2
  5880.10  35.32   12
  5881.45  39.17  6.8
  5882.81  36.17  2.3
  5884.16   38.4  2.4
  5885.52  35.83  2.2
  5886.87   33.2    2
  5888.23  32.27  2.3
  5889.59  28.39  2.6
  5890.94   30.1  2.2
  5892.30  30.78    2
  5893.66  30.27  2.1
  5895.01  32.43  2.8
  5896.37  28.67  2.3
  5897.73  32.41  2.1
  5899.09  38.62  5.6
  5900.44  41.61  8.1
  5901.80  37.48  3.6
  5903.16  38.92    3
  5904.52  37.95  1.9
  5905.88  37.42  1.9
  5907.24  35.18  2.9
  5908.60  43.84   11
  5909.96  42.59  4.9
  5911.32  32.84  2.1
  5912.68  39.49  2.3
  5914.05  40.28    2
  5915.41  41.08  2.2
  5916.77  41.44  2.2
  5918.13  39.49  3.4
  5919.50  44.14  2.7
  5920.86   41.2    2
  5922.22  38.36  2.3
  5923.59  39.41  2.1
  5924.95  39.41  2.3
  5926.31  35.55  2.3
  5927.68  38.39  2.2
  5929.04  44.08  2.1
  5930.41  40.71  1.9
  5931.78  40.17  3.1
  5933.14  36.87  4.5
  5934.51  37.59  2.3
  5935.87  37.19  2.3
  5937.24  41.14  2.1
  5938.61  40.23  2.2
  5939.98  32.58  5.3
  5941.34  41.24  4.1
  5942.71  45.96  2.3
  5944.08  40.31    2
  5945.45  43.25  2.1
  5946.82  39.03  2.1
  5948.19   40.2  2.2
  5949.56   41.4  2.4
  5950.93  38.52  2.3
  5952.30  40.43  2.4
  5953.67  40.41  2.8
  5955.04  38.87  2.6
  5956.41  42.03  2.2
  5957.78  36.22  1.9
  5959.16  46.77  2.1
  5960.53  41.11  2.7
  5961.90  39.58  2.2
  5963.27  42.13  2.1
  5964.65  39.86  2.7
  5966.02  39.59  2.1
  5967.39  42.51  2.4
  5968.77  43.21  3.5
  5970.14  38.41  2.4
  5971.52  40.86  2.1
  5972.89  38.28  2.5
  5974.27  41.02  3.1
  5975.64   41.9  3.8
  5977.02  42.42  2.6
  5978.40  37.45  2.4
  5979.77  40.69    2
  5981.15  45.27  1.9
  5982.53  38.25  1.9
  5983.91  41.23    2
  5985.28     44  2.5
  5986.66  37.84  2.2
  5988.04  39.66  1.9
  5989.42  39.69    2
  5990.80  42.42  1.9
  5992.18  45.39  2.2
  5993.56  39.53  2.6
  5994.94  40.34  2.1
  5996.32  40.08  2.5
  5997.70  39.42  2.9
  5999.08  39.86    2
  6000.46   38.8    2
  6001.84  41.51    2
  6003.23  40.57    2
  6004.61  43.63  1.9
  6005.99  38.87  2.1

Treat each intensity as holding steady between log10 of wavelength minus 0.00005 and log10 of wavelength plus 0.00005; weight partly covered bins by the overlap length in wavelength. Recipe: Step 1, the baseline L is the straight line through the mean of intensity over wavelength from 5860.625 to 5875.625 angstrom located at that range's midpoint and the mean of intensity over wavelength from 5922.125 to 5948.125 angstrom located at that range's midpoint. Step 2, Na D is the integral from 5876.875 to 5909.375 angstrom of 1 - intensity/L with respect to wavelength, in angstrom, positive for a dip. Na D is 4.4 angstrom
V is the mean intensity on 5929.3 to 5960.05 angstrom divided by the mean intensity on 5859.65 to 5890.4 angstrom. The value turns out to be 1.0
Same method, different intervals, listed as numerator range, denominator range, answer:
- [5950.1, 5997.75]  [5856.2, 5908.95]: 1.09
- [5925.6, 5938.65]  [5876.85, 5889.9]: 1.12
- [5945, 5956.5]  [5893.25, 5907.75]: 1.13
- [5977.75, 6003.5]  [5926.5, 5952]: 1.02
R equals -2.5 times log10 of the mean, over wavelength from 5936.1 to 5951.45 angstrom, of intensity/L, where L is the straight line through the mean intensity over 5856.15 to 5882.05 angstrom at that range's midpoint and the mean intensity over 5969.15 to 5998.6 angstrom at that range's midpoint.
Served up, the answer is 0.01 mag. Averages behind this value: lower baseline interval 40.1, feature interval 40.3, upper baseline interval 40.7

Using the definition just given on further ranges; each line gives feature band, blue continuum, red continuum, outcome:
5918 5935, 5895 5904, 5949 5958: -0.048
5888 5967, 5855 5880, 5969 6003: 0.052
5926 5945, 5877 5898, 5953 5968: -0.036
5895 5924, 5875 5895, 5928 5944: -0.043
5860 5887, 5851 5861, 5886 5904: -0.088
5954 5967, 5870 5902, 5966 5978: -0.014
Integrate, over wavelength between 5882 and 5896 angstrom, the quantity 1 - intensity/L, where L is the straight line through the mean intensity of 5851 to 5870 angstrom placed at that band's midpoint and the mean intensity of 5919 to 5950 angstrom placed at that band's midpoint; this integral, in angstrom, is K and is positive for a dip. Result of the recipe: 2.5 angstrom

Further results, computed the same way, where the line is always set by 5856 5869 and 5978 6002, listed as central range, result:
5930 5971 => 0.4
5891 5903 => 1.9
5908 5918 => 0.1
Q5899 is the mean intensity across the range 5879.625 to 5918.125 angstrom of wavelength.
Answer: 36.2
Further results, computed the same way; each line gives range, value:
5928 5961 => 40.2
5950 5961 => 40.6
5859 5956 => 38.6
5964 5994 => 40.9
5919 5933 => 40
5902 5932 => 39.6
